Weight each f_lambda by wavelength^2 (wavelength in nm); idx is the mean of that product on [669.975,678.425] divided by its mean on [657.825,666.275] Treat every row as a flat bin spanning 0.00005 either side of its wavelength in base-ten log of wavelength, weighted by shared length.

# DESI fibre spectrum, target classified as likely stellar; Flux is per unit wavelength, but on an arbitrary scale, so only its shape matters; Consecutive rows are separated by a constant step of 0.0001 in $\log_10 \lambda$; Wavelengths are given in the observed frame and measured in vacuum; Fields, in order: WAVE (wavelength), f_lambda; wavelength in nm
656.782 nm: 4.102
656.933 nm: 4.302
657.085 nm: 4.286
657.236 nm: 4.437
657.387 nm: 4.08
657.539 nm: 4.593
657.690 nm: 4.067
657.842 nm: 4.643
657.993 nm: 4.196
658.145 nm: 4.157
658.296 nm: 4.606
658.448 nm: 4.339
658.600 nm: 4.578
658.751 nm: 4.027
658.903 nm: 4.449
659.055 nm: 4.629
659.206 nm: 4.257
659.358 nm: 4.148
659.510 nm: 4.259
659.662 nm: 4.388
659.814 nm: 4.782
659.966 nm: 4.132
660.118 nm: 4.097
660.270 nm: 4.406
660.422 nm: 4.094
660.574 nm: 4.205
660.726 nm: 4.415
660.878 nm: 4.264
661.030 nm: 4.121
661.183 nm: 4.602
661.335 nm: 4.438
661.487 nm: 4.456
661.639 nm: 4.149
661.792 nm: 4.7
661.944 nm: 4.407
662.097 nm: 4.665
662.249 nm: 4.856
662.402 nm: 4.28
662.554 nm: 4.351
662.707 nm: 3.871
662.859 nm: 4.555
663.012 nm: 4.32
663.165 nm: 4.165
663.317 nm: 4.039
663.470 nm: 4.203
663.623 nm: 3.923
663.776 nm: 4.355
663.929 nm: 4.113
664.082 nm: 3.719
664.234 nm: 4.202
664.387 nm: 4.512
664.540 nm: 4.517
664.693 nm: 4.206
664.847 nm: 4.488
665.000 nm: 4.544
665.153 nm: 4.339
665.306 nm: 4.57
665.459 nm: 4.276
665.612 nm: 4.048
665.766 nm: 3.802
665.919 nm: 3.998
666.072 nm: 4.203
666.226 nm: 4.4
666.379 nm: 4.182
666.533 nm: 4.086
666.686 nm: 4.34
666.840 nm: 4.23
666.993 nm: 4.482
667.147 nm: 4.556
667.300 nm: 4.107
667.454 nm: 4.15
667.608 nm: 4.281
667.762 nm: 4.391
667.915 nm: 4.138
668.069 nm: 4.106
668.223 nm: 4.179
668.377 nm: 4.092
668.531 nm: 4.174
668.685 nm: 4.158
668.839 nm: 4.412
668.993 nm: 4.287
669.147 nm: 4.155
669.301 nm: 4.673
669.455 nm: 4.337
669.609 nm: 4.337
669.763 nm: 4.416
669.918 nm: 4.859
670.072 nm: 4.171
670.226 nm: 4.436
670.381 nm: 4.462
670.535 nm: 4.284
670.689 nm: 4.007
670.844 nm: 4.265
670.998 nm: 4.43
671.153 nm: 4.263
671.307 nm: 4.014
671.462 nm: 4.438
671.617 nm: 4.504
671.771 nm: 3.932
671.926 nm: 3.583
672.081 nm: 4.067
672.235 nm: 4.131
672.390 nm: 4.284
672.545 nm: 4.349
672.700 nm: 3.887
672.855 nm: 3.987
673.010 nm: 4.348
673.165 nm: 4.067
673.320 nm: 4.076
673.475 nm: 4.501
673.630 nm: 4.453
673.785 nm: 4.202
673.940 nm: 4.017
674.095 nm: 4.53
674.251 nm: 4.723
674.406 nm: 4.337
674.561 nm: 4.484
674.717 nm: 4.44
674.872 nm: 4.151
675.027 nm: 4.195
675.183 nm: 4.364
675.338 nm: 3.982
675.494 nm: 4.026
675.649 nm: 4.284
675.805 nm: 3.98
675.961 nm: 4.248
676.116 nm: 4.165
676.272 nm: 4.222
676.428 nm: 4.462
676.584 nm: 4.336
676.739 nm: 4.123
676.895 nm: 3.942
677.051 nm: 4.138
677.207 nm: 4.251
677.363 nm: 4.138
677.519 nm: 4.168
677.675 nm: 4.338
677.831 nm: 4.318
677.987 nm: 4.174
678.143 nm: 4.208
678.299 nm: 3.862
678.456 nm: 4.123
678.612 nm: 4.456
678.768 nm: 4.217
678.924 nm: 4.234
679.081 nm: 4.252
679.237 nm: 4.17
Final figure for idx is 1.02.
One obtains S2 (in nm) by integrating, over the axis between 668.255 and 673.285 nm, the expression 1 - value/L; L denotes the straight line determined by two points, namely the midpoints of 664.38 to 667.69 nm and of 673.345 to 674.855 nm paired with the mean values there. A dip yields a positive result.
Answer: 0.12 nm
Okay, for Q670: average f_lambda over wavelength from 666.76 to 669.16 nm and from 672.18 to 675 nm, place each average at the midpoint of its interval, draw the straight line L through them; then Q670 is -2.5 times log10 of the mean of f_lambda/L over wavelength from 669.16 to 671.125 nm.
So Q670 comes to -0.03 mag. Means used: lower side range 4.25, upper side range 4.28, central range 4.38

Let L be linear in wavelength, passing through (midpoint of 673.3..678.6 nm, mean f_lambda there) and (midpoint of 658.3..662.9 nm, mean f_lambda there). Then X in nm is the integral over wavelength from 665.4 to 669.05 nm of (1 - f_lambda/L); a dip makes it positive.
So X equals 0.08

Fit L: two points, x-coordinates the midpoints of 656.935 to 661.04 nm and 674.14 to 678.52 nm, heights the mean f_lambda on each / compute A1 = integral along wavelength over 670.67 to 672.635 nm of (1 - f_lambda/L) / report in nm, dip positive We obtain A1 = 0.03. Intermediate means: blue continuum 4.32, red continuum 4.22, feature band 4.18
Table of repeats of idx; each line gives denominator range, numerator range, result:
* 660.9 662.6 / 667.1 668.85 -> 0.96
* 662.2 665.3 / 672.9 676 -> 1.03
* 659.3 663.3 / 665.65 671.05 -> 1.00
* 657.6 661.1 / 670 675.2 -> 1.02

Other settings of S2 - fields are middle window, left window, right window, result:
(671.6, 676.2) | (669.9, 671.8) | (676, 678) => 0.06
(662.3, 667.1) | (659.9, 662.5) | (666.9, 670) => 0.11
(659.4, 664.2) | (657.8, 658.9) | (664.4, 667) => 0.03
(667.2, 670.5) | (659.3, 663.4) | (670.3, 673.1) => -0.06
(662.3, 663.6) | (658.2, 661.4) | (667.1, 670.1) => 0.03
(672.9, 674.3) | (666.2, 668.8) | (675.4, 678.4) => -0.04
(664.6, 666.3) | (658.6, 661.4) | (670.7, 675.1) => 0.01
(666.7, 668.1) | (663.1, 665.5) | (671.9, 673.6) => -0.02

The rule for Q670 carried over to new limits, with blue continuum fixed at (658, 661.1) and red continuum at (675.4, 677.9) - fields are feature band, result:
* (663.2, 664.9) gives 0.021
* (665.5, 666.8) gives 0.034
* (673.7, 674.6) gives -0.043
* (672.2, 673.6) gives 0.008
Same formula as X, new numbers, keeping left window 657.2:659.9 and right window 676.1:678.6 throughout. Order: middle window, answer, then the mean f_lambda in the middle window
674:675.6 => -0.04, 4.32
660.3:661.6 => 0.01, 4.32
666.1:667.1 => 0.00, 4.29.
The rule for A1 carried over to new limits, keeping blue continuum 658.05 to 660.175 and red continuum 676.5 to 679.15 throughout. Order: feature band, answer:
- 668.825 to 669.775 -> -0.024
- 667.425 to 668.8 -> 0.026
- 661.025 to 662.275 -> -0.049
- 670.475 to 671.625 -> -0.004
